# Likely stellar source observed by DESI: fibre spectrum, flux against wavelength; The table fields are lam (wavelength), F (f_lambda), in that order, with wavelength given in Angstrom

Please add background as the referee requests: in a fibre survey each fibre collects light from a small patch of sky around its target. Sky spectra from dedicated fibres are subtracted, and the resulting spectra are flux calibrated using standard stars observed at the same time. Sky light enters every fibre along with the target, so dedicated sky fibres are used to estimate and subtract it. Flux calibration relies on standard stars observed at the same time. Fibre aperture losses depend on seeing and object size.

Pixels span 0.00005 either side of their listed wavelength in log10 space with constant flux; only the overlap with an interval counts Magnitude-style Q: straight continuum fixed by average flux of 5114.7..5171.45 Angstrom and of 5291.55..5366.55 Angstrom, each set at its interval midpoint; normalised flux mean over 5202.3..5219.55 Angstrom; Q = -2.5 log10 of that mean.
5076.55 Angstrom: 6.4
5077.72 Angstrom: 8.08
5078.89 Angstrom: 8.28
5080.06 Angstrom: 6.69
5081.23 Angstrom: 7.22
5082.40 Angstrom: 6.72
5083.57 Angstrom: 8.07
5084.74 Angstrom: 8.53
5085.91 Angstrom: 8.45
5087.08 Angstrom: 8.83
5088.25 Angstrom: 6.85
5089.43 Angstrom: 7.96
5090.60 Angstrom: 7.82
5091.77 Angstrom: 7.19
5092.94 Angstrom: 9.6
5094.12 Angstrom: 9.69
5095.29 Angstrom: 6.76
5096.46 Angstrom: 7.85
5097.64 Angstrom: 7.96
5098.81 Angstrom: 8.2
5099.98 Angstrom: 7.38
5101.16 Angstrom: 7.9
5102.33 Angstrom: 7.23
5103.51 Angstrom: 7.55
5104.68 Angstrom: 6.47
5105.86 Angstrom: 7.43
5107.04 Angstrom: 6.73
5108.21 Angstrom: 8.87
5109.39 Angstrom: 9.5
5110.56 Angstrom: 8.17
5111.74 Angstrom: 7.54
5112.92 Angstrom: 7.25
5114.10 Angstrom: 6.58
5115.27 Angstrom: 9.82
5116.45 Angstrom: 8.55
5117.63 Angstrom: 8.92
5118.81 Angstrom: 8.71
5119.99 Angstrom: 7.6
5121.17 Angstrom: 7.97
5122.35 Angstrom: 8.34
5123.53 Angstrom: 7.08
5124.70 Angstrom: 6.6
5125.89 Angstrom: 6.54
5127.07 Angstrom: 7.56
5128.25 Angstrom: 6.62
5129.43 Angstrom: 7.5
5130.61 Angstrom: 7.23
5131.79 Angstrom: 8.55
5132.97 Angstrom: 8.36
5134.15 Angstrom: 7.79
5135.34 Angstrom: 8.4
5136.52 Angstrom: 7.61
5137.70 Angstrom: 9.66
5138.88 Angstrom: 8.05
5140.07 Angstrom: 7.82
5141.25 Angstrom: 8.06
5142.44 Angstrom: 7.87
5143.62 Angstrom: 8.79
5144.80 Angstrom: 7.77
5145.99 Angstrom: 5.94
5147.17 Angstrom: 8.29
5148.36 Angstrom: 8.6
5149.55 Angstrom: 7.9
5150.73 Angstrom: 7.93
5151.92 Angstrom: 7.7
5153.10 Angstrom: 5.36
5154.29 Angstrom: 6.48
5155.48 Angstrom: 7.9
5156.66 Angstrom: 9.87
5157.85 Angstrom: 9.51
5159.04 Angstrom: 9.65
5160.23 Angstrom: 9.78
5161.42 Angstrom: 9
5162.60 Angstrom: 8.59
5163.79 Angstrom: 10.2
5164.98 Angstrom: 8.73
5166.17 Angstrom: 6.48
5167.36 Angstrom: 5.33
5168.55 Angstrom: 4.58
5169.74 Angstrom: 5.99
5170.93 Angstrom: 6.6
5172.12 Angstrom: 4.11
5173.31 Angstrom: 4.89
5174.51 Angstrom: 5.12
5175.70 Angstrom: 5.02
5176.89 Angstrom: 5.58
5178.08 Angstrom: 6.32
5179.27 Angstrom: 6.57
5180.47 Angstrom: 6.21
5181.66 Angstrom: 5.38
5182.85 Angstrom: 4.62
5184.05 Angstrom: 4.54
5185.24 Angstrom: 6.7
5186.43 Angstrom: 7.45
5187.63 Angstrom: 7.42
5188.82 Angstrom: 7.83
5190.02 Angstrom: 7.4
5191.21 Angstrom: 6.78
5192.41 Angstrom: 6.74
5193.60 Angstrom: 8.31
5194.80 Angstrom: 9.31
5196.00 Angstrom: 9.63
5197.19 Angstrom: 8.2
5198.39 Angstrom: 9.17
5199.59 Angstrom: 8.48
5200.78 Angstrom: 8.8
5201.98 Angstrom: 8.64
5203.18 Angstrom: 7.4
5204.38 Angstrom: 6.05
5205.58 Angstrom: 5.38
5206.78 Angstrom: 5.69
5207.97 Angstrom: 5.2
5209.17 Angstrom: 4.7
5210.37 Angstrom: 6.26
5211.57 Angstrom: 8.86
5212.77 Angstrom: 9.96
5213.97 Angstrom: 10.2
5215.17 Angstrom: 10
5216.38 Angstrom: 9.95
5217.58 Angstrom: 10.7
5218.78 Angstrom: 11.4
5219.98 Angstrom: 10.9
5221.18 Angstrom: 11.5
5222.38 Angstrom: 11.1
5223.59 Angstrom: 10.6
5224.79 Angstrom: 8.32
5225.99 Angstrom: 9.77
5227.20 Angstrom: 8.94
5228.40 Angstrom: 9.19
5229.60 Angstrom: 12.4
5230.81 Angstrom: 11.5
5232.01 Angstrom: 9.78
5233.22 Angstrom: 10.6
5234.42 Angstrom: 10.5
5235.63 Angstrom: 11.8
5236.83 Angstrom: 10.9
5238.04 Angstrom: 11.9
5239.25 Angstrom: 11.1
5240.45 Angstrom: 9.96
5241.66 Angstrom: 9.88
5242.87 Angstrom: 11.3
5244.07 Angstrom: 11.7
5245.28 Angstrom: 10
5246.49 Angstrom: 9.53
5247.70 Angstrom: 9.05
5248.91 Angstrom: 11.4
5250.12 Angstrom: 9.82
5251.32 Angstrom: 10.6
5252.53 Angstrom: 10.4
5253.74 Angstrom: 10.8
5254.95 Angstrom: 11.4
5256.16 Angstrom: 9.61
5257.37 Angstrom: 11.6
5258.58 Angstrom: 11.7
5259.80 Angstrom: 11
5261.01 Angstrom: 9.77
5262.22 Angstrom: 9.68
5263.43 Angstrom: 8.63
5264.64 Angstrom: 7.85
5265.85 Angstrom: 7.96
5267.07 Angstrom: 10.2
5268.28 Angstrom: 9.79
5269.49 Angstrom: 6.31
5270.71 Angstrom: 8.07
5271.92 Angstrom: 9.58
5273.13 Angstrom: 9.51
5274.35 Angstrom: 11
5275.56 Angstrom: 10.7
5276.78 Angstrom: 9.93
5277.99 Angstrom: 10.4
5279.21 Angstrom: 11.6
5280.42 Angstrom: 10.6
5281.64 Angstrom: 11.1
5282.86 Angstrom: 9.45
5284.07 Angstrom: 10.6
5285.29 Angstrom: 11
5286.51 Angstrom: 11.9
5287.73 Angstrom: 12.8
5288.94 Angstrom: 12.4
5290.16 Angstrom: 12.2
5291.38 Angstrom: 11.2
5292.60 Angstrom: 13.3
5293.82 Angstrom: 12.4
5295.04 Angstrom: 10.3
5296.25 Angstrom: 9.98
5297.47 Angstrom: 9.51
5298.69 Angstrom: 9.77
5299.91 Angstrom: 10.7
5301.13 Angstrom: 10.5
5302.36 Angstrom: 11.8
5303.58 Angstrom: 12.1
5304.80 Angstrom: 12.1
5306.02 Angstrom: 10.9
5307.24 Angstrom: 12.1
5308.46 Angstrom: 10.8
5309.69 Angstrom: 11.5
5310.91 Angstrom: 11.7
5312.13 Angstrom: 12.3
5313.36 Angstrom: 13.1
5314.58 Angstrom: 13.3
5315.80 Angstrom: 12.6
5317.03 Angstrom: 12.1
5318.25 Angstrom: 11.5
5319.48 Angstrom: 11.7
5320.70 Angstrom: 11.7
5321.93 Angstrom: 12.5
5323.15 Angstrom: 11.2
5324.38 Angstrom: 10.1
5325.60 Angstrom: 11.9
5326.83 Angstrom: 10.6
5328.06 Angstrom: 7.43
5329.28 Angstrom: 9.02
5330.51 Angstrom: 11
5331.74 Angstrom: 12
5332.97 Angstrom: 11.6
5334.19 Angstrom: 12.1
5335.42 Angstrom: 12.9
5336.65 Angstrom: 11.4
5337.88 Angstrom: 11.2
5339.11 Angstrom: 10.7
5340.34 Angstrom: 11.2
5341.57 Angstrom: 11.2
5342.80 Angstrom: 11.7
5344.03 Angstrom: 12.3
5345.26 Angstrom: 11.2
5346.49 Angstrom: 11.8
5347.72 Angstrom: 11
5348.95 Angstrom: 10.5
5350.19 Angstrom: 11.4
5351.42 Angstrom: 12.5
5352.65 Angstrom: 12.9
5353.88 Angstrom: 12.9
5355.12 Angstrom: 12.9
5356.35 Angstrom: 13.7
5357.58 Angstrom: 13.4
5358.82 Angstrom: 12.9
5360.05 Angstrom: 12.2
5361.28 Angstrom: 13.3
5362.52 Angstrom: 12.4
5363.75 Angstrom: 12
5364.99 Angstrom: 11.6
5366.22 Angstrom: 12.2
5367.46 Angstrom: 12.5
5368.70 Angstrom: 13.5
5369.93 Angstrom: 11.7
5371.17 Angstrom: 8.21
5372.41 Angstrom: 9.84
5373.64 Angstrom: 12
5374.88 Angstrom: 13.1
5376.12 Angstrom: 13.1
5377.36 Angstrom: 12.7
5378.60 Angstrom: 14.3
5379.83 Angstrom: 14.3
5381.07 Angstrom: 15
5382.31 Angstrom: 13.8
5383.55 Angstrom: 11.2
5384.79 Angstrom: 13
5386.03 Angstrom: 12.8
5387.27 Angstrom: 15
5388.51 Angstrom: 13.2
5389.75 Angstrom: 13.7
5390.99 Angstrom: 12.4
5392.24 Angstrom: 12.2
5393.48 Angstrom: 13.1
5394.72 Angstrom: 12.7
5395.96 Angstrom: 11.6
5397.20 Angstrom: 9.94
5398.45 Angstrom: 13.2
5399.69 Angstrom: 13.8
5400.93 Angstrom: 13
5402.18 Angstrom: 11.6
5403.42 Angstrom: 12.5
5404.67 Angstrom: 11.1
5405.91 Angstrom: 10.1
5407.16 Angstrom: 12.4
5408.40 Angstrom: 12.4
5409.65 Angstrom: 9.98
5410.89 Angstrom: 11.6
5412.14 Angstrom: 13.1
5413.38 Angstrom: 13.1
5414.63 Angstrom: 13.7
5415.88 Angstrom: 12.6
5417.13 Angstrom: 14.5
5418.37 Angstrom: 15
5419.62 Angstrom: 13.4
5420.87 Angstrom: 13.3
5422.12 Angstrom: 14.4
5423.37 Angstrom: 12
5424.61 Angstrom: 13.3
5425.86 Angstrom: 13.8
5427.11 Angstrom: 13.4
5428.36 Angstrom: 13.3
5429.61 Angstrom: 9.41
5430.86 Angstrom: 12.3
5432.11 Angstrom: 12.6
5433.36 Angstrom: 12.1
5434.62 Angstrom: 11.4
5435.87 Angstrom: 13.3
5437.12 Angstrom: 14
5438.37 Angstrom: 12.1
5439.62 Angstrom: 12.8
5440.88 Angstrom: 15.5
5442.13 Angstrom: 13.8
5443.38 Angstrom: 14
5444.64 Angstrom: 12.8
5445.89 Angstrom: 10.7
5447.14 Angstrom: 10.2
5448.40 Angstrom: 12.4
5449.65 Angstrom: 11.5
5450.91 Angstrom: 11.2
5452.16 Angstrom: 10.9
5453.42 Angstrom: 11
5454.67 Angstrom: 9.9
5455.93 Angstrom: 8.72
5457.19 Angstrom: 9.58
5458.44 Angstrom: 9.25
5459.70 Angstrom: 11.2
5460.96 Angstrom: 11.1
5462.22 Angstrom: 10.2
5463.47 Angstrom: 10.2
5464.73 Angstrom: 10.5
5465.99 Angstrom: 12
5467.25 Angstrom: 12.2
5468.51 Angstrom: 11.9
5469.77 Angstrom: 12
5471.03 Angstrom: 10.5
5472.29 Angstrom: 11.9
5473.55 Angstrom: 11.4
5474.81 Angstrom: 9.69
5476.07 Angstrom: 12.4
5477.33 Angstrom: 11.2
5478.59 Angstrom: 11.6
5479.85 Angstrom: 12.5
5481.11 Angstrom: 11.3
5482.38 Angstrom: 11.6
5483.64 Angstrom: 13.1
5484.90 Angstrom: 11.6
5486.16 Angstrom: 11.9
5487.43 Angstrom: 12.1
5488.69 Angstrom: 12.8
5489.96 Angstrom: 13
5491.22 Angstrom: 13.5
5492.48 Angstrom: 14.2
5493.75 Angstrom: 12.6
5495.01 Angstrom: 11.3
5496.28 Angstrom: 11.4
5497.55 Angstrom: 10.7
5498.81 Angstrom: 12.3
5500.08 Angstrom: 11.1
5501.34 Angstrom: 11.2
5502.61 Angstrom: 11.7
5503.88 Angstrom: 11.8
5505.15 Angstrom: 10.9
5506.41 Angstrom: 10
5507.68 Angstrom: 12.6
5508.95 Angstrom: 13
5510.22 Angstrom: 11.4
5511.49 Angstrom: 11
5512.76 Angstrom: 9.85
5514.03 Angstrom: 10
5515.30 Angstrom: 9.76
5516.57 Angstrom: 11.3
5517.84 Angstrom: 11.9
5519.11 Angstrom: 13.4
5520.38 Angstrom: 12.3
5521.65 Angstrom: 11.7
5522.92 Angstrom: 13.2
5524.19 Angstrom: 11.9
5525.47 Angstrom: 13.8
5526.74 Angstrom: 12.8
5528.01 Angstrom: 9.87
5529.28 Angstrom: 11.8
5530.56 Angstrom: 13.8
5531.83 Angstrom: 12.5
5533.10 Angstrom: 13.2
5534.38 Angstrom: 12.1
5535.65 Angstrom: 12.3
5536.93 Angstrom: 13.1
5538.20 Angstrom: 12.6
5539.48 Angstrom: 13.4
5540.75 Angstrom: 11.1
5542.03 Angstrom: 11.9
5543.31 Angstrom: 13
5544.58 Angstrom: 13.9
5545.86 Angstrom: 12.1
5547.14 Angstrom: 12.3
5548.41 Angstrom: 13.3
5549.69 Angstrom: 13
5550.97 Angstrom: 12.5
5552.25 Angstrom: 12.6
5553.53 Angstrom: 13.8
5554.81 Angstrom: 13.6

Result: 0.16 mag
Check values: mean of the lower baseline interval 7.88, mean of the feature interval 8.02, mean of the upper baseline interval 11.6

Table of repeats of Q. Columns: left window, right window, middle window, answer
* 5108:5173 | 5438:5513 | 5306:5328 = -0.19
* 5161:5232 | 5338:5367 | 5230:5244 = -0.22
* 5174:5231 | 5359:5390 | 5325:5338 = 0.05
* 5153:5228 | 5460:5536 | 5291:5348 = -0.20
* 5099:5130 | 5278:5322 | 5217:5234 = -0.05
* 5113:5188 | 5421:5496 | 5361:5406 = -0.16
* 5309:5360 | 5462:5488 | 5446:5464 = 0.10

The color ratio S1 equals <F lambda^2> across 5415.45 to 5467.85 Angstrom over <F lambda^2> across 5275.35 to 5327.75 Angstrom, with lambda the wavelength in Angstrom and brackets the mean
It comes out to 1.12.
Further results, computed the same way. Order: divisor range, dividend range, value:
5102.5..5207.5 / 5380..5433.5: 1.88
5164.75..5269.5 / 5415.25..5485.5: 1.51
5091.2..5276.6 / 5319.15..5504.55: 1.55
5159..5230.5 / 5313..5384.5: 1.62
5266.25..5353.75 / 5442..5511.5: 1.10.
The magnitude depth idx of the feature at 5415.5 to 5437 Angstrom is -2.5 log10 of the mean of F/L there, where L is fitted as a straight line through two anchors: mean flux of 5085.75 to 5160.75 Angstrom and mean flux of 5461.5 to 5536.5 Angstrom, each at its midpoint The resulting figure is -0.17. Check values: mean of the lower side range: 7.94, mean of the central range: 13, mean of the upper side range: 11.8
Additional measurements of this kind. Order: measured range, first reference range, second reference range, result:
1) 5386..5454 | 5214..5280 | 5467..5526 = -0.11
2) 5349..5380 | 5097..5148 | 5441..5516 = -0.20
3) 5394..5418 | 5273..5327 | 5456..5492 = -0.08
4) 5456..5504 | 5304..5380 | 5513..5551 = 0.06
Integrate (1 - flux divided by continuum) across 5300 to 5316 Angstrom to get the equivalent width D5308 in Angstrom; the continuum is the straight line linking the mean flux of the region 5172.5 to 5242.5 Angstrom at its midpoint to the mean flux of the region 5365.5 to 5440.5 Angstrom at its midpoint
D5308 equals -1.9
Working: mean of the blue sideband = 8.41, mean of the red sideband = 12.6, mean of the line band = 11.8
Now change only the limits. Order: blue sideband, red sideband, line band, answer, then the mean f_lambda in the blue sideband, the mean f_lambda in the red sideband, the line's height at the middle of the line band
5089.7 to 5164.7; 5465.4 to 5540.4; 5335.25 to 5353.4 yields -2.3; 8.01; 11.9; 10.3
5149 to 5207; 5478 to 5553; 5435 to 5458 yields -1.6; 7.18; 12.1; 11.1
